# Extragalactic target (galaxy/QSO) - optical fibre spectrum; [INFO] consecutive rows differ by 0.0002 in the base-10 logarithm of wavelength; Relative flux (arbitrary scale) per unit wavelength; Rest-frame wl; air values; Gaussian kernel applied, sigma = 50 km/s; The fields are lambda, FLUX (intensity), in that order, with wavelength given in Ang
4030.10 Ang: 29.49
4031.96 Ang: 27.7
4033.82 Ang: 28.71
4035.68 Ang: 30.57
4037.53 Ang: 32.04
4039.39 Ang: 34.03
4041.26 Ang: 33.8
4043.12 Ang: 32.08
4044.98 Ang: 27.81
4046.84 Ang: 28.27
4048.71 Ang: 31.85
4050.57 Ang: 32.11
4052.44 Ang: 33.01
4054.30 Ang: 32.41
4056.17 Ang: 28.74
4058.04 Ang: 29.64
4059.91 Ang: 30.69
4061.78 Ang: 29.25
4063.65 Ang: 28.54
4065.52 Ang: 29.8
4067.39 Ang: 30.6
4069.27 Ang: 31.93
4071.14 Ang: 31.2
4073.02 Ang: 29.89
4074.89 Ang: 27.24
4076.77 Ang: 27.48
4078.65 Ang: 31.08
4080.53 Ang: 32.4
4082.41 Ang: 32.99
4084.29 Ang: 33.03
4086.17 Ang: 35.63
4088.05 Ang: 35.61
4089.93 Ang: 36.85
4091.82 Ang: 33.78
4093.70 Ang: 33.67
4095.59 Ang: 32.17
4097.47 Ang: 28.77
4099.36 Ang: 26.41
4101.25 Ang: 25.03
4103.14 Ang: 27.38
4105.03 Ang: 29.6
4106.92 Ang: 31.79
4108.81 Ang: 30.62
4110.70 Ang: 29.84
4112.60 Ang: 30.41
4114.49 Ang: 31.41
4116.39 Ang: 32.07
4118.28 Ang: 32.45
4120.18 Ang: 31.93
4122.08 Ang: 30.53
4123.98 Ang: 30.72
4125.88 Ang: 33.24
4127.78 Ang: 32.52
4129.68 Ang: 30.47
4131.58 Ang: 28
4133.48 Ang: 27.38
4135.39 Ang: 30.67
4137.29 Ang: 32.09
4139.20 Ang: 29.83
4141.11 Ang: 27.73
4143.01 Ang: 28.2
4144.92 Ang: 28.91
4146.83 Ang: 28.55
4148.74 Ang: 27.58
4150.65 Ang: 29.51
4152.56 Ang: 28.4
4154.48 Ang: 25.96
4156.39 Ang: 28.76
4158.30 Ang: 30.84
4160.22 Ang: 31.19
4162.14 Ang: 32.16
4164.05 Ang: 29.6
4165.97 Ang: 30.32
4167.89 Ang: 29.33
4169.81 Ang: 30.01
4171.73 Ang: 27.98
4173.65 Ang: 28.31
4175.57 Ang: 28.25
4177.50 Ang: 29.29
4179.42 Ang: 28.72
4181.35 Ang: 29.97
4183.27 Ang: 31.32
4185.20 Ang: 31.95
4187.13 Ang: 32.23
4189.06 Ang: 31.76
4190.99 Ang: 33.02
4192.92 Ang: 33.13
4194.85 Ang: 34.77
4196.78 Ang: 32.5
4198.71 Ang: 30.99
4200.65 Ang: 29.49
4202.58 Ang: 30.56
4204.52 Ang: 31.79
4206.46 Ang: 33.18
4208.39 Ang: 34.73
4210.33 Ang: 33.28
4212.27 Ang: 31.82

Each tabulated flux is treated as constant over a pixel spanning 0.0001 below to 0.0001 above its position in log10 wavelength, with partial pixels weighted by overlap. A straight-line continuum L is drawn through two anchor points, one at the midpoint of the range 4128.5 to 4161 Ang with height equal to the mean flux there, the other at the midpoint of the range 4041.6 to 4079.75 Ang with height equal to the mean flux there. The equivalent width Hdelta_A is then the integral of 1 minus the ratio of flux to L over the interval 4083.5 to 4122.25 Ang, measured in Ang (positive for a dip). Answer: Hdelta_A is -2.3 Ang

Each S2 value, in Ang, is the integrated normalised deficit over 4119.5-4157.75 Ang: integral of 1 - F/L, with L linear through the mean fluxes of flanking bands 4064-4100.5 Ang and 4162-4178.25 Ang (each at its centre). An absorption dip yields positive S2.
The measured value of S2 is 0.7 Ang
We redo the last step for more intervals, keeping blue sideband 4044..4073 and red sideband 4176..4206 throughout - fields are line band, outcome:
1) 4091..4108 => 0.48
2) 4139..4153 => 1.14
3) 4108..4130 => -0.38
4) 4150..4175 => 1.43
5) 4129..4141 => 0.54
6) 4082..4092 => -1.37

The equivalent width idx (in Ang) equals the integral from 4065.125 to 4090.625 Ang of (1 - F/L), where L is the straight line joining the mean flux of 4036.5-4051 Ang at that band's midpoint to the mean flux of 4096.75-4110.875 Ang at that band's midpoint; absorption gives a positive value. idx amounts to -1.7 Ang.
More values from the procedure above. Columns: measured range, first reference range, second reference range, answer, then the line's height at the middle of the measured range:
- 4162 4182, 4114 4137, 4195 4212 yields 1.5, 31.7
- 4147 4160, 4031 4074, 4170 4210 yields 1.0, 31.1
